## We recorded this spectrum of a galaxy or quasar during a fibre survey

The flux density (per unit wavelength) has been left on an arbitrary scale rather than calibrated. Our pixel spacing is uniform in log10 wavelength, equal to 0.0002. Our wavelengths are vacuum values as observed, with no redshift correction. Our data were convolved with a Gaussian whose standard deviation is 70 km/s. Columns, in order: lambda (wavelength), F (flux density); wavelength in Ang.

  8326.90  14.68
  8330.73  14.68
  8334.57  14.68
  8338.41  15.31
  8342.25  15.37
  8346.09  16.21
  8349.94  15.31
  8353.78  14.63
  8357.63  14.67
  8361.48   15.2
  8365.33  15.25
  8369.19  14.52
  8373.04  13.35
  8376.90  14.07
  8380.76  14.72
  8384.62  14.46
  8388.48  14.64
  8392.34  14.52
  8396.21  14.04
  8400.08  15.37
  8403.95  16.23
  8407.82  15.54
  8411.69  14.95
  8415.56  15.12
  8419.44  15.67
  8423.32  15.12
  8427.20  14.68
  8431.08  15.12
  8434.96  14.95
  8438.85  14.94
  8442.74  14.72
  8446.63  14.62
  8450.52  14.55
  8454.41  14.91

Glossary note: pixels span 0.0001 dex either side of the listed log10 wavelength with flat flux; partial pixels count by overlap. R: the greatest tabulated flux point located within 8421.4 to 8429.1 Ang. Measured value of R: 15.12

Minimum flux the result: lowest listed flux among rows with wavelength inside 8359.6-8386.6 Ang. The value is 13.35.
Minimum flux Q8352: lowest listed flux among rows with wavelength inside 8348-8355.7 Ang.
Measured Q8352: 14.63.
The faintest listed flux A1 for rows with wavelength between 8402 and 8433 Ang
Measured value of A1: 14.68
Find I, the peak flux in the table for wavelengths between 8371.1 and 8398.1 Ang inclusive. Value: 14.72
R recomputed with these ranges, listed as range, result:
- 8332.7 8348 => 16.21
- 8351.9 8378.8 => 15.25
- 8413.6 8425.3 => 15.67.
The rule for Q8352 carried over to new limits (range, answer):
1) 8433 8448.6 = 14.62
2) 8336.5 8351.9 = 15.31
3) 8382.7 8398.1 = 14.04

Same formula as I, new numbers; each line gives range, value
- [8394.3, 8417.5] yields 16.23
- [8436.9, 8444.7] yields 14.94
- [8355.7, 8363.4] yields 15.2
